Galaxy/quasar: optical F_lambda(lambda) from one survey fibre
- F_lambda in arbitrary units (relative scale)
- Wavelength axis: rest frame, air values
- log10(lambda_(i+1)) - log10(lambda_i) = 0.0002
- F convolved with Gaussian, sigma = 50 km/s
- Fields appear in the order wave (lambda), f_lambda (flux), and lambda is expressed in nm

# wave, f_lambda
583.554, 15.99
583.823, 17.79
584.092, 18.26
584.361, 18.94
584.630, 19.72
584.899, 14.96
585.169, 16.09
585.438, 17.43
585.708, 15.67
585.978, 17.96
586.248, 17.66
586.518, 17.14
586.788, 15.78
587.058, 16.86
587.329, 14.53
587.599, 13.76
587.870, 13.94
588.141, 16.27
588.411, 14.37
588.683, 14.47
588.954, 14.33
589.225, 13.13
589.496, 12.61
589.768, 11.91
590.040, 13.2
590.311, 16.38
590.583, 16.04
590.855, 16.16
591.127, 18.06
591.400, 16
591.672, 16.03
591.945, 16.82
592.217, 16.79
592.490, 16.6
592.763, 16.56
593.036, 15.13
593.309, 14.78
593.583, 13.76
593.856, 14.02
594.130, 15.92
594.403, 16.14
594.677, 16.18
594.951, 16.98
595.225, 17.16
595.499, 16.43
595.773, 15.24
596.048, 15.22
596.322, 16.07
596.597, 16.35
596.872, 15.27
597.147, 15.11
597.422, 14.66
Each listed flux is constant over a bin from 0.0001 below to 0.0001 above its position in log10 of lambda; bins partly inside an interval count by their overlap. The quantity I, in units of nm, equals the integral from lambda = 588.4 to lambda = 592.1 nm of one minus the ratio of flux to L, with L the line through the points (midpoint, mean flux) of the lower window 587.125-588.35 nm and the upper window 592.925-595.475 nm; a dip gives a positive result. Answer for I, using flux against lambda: 0.02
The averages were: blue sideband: 14.7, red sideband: 15.6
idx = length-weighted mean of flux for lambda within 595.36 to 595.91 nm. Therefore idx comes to 15.9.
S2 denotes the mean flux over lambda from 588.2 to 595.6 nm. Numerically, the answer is 15.4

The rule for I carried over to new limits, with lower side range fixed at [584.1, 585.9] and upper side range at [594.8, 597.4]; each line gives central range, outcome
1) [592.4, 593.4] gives 0.033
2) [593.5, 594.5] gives 0.074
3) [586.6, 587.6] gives 0.086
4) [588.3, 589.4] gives 0.181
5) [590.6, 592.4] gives -0.015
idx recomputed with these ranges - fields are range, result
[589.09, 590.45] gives 13.5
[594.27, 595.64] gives 16.6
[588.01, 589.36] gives 14.5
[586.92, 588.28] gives 15.1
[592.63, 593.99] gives 14.8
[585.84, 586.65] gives 17.6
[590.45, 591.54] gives 16.6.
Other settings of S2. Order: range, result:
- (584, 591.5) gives 15.8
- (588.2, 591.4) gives 14.7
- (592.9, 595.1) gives 15.4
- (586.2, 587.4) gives 16.4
